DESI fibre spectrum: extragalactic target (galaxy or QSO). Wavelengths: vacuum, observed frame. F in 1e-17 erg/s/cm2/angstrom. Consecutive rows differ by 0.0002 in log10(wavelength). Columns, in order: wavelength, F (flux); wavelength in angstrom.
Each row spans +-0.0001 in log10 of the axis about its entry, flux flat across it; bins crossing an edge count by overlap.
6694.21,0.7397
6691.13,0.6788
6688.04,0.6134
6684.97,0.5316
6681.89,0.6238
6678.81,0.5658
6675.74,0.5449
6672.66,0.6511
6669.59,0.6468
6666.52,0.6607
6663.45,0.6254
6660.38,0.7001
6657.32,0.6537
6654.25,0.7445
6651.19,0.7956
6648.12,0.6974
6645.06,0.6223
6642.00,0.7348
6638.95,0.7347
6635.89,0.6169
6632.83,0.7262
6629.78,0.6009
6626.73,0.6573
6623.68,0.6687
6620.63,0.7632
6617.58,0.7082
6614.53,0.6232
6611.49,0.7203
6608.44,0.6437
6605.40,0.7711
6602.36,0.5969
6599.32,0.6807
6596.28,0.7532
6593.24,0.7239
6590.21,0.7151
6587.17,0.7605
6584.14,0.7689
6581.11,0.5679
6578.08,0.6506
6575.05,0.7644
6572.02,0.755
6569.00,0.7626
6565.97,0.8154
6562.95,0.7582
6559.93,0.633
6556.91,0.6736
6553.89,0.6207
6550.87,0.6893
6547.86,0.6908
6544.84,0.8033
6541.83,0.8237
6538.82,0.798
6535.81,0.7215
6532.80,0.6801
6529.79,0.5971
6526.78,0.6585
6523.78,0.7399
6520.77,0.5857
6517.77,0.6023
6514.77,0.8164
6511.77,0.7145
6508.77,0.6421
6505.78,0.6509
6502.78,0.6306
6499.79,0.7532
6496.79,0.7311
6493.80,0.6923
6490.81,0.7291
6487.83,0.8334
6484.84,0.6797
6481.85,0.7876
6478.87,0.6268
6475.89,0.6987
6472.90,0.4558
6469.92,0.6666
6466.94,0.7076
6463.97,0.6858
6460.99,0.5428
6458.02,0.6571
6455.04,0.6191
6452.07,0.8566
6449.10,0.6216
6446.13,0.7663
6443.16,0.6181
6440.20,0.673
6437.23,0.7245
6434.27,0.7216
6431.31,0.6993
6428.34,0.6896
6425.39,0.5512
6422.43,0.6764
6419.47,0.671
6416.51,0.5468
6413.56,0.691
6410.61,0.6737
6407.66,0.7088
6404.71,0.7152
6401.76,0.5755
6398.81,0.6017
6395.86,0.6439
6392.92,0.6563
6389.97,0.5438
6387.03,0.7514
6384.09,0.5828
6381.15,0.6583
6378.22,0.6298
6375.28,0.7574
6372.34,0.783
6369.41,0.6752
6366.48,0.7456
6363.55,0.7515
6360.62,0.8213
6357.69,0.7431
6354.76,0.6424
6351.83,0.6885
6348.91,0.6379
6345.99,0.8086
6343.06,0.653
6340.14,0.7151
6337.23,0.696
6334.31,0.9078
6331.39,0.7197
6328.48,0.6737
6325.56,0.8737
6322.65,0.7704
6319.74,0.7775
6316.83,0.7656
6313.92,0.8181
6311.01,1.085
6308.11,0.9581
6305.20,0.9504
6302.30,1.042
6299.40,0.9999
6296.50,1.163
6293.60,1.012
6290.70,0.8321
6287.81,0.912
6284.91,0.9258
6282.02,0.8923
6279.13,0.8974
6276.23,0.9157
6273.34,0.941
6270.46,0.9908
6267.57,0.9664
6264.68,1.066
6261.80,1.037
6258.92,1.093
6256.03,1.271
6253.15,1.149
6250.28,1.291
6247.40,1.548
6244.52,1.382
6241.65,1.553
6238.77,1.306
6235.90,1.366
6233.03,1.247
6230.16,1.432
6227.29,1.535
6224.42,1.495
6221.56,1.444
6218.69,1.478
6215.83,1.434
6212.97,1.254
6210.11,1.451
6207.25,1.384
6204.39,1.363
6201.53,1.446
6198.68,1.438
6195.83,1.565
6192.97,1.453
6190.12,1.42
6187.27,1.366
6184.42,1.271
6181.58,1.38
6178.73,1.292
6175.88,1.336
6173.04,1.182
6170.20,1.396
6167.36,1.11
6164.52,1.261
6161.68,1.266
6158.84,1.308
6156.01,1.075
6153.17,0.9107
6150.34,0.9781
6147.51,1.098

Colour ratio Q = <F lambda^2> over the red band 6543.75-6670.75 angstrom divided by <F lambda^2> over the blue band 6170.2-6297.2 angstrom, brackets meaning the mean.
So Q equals 0.62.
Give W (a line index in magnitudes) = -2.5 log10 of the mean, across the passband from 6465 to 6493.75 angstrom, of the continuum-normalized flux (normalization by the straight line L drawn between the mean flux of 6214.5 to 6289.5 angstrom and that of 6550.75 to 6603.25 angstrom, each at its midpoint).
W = 0.24 mag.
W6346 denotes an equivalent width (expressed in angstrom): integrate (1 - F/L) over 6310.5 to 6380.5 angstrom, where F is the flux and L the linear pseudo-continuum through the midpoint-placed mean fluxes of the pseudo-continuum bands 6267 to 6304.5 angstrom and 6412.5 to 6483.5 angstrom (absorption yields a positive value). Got 8.4 angstrom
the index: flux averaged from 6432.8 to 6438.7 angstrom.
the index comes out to 0.724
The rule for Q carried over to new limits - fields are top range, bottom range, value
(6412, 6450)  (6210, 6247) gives 0.50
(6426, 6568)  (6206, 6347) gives 0.69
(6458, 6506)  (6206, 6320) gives 0.63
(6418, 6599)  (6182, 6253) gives 0.54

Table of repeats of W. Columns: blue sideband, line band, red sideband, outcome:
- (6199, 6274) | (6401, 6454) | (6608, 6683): 0.43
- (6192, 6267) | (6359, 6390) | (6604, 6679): 0.50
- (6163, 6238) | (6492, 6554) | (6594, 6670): 0.22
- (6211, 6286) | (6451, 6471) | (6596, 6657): 0.35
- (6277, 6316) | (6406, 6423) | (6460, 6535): 0.20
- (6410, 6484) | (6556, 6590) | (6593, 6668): -0.06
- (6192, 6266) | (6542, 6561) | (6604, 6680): 0.19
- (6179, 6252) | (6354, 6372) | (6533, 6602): 0.46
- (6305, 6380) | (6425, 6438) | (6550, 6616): 0.09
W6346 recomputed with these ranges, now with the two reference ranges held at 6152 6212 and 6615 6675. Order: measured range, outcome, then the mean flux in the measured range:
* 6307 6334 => 7.19 angstrom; 0.829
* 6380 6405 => 9.63 angstrom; 0.632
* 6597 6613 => 1.10 angstrom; 0.686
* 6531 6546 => 1.21 angstrom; 0.761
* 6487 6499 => 2.01 angstrom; 0.742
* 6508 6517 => 1.49 angstrom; 0.721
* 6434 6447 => 3.61 angstrom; 0.696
